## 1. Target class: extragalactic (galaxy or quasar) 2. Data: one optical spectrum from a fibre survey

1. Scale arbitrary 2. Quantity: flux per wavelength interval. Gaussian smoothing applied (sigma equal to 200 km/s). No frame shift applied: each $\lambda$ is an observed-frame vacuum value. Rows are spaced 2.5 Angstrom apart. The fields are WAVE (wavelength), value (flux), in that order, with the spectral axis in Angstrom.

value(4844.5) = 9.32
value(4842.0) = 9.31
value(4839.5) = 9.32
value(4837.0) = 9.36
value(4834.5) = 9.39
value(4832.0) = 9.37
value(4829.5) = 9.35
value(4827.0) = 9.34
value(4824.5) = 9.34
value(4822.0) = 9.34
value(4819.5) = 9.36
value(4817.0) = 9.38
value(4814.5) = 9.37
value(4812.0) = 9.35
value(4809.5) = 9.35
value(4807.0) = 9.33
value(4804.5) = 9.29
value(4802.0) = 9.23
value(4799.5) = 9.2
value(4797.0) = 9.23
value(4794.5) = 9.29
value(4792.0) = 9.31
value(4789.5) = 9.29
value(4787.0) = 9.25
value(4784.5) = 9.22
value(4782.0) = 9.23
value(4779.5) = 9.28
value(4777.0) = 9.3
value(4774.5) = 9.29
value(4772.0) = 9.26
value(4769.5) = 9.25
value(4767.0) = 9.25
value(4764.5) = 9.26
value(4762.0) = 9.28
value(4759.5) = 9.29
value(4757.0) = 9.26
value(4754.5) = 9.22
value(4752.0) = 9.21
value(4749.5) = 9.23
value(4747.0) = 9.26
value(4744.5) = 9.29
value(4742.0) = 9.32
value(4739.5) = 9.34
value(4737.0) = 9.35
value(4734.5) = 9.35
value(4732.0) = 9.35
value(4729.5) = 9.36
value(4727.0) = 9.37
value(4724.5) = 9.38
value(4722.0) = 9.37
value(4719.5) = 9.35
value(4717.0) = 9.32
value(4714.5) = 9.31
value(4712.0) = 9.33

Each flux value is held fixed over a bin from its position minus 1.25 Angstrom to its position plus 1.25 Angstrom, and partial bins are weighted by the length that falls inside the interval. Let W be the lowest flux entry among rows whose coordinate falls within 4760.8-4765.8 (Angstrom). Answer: 9.26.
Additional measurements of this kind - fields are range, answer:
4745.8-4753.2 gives 9.21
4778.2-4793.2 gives 9.22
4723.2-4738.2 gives 9.35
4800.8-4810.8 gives 9.23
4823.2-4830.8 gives 9.34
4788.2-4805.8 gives 9.2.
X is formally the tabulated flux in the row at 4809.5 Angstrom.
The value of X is 9.35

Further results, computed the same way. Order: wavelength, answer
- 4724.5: 9.38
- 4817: 9.38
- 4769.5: 9.25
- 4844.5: 9.32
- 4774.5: 9.29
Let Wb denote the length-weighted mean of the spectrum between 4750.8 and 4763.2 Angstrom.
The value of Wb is 9.25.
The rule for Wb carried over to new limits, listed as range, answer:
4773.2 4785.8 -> 9.26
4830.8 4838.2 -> 9.37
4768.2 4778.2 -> 9.27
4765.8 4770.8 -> 9.25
